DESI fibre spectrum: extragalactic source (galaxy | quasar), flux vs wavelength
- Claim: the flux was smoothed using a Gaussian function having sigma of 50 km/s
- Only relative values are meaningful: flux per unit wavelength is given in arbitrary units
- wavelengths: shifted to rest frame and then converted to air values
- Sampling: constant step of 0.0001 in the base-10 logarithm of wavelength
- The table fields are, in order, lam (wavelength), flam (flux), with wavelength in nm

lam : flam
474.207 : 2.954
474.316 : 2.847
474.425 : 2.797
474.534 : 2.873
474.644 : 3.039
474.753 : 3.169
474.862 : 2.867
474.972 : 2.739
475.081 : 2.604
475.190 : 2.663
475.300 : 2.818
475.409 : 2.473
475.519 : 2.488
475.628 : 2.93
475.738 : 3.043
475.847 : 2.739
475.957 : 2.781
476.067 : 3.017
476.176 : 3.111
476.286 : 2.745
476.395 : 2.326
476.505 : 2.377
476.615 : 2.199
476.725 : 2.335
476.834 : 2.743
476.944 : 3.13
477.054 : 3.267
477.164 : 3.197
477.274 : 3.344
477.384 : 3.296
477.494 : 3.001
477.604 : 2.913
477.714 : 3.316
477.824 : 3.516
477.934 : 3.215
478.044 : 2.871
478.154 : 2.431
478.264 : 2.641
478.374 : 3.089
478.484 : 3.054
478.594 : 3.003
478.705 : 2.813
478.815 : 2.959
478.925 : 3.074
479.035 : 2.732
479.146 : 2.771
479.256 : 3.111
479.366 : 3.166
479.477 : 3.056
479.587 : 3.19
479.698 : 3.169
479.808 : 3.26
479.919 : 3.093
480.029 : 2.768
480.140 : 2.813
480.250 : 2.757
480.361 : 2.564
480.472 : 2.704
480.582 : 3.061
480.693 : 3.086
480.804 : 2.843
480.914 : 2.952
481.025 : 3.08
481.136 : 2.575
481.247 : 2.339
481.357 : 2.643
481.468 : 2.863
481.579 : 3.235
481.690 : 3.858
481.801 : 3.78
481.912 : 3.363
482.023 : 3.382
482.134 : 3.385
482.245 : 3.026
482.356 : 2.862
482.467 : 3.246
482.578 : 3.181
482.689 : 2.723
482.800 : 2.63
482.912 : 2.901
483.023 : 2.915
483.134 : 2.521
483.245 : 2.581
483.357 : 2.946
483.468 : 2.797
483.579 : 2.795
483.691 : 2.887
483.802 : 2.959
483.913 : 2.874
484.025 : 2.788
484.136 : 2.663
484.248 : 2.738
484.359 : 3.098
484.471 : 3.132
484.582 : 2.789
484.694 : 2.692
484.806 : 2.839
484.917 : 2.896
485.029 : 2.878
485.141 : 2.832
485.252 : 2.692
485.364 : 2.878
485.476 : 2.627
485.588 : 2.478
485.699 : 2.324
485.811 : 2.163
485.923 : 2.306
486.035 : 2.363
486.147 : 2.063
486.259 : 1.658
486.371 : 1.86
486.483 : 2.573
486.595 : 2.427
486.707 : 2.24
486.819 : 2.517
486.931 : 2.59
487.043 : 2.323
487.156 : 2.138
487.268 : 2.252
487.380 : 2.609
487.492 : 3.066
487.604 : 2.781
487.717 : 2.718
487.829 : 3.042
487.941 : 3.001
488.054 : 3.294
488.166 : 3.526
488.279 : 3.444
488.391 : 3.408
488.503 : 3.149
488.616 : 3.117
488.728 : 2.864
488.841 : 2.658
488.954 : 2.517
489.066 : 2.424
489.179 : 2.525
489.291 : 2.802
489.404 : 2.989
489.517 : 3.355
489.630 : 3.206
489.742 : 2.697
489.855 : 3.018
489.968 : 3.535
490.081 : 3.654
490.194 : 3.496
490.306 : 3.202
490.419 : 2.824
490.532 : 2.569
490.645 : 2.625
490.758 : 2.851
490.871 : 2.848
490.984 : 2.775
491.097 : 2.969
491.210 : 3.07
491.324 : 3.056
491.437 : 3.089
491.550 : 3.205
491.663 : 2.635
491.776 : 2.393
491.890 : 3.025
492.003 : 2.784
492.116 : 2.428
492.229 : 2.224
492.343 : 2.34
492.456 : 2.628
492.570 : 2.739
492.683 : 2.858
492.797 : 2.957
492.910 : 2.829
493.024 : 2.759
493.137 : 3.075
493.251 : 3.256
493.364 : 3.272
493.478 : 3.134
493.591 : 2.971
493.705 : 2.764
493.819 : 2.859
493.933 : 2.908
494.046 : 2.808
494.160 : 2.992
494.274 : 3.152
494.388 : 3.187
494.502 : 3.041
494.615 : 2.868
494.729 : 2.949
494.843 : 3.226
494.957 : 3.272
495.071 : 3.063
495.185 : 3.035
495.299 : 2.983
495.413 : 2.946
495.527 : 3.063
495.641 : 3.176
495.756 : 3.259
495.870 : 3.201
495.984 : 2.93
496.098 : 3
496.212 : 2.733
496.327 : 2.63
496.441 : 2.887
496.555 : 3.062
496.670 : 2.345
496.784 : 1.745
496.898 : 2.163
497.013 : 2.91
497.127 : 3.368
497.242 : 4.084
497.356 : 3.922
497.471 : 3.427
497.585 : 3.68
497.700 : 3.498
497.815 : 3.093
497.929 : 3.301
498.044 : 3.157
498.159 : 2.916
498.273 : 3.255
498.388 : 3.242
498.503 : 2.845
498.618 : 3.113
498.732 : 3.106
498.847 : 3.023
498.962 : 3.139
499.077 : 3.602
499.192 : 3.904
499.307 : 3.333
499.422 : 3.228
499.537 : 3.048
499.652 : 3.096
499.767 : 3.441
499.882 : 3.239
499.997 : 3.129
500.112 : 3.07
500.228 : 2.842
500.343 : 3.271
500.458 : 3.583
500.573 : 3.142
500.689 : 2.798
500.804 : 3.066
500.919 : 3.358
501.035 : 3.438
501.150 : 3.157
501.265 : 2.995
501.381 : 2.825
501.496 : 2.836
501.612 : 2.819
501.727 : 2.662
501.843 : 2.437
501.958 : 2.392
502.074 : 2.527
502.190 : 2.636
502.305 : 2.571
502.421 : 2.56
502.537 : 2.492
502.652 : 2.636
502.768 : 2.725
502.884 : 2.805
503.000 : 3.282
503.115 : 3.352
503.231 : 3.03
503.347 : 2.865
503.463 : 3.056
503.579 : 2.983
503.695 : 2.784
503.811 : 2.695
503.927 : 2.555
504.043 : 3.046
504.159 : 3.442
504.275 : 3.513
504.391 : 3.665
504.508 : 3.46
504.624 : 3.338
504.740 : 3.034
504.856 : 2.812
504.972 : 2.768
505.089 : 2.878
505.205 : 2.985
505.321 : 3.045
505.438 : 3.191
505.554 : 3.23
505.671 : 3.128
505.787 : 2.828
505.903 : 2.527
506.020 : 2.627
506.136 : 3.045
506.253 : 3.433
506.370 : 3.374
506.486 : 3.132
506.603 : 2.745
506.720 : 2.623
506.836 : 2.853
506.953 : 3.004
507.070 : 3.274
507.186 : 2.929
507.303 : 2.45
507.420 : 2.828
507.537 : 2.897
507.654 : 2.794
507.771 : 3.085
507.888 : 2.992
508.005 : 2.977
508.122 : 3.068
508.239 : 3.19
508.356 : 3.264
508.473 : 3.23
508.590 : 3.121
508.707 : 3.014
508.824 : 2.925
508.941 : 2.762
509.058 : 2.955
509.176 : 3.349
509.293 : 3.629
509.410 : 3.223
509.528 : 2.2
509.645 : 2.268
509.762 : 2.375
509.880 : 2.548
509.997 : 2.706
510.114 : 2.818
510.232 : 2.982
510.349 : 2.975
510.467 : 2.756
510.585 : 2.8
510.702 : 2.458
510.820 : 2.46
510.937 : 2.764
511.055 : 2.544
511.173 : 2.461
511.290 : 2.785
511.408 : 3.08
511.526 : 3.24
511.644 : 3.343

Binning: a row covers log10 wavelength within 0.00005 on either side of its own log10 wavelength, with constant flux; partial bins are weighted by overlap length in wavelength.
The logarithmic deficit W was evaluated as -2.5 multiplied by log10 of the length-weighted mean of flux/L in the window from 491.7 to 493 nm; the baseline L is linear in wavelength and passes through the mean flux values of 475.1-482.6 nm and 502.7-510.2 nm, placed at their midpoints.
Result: 0.12 mag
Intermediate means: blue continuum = 2.95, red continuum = 2.98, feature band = 2.66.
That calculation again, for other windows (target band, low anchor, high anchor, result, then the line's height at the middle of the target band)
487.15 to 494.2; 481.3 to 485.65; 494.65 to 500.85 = 0.04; 3.03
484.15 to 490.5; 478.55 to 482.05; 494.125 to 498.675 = 0.10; 3.03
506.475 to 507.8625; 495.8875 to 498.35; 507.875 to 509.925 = 0.03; 2.97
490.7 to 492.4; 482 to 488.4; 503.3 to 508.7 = 0.02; 2.82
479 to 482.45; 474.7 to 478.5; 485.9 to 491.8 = -0.06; 2.85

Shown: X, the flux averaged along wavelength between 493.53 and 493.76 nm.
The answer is 2.88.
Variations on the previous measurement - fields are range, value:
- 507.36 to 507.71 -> 2.83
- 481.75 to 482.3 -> 3.38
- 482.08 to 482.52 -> 3.13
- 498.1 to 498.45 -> 3.13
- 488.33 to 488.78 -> 3.15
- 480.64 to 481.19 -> 2.91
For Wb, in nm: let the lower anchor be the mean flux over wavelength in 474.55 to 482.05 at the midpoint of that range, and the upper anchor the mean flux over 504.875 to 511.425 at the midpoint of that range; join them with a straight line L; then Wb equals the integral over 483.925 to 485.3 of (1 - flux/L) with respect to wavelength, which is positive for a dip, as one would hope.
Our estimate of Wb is 0.04 nm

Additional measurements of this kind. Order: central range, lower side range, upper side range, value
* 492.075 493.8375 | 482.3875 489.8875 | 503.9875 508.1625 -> 0.01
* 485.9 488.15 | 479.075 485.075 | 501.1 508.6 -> 0.33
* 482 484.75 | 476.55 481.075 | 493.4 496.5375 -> 0.07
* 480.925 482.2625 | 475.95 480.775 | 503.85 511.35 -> -0.09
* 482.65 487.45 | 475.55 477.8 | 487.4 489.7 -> 0.58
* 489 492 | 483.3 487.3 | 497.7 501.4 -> -0.16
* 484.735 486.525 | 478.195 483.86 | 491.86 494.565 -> 0.28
